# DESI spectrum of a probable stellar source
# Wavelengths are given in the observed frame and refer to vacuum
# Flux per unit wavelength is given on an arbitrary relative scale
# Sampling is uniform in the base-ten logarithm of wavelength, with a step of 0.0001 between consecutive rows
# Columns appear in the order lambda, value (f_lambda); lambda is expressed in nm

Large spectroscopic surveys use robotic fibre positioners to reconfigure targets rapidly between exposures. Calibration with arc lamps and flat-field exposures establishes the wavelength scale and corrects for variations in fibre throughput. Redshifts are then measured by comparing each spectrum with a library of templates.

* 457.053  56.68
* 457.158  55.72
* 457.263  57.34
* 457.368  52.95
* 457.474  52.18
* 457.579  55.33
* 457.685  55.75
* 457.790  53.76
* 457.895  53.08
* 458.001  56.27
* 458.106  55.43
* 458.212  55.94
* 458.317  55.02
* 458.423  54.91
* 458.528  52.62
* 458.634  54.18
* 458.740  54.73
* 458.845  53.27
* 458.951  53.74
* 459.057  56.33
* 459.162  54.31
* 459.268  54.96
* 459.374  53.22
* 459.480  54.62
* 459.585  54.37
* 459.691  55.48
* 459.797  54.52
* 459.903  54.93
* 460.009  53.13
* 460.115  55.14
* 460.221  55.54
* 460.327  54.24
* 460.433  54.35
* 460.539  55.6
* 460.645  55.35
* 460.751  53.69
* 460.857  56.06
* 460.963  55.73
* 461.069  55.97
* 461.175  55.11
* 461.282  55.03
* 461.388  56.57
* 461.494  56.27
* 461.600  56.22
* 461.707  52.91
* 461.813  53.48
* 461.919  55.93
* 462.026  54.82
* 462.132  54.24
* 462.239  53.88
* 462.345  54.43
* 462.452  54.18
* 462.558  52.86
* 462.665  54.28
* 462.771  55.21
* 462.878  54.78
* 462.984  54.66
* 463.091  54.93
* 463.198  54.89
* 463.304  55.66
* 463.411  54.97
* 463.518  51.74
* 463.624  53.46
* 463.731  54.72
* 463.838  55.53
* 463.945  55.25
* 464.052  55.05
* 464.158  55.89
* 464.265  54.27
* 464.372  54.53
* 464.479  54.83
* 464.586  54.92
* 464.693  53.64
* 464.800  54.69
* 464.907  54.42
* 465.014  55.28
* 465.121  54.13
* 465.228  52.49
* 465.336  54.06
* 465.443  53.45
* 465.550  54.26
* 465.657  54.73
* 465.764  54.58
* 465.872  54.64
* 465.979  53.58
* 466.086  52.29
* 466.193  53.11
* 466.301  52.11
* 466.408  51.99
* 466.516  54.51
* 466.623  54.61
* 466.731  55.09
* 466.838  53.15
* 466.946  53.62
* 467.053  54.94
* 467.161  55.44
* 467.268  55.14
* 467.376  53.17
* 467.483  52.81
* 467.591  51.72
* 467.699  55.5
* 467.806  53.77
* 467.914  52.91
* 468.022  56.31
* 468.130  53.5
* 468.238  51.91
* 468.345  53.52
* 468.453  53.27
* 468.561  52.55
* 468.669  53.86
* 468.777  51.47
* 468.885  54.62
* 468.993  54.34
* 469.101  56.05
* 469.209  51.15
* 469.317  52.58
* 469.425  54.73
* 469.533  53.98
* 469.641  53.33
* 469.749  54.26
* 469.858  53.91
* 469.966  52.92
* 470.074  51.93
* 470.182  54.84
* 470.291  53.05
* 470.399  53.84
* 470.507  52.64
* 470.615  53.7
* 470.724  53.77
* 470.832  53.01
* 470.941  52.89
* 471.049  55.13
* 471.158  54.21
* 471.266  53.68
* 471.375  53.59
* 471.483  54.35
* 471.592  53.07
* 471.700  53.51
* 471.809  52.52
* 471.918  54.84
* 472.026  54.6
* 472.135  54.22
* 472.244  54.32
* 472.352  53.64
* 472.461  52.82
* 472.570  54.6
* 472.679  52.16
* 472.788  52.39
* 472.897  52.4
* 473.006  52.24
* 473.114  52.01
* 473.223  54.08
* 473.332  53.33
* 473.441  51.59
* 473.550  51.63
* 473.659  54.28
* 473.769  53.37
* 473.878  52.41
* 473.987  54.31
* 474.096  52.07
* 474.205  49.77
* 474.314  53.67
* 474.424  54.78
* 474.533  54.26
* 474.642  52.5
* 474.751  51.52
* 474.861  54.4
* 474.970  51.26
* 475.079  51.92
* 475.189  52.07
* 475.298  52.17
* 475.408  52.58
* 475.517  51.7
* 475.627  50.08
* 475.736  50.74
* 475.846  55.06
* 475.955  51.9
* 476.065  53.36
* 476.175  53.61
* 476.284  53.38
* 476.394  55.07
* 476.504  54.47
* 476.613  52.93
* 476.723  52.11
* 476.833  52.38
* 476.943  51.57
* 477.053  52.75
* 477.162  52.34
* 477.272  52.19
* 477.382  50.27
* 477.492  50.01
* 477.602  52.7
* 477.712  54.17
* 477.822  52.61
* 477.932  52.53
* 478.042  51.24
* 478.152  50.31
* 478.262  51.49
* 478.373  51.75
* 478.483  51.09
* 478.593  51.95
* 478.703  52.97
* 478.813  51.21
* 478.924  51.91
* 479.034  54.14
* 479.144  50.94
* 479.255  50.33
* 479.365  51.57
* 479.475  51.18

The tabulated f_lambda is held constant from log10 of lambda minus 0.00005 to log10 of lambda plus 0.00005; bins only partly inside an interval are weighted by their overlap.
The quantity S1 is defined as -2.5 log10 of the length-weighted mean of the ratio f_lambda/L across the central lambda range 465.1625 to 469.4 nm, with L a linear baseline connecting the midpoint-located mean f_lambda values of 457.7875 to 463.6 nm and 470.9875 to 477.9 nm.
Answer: 0.00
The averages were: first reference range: 54.7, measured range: 53.7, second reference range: 52.9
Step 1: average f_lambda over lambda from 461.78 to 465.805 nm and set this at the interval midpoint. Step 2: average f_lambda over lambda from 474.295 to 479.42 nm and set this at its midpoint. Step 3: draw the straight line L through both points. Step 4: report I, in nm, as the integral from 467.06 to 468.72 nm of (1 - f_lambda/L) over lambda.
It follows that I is 0.00 nm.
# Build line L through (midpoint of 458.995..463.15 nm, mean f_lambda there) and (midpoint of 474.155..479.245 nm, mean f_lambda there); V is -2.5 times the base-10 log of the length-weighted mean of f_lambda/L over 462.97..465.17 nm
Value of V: -0.01 mag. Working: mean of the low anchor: 54.8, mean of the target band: 54.6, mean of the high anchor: 52.3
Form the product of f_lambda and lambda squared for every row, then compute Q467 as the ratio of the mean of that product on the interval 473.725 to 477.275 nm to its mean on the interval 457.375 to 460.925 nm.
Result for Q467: 1.04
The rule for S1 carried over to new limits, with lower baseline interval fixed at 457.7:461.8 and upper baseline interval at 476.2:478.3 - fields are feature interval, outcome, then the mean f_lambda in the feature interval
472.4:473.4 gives 0.00 mag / 52.9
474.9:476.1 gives 0.01 mag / 52.1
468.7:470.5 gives 0.00 mag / 53.5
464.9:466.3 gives 0.00 mag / 53.8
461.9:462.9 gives 0.00 mag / 54.4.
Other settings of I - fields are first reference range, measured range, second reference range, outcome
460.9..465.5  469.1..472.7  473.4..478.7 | -0.021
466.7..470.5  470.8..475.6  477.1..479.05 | -0.023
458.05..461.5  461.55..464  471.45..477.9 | -0.002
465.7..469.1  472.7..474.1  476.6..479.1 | -0.002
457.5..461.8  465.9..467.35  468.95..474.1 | 0.005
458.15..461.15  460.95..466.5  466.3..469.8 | -0.019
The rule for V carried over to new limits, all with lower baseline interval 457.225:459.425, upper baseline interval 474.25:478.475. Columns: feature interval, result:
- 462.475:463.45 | -0.01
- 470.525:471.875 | -0.01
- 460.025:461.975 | -0.02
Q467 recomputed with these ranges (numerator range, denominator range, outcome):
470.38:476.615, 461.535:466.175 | 1.02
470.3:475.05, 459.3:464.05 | 1.02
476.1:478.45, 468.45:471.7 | 1.01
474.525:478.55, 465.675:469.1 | 1.01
